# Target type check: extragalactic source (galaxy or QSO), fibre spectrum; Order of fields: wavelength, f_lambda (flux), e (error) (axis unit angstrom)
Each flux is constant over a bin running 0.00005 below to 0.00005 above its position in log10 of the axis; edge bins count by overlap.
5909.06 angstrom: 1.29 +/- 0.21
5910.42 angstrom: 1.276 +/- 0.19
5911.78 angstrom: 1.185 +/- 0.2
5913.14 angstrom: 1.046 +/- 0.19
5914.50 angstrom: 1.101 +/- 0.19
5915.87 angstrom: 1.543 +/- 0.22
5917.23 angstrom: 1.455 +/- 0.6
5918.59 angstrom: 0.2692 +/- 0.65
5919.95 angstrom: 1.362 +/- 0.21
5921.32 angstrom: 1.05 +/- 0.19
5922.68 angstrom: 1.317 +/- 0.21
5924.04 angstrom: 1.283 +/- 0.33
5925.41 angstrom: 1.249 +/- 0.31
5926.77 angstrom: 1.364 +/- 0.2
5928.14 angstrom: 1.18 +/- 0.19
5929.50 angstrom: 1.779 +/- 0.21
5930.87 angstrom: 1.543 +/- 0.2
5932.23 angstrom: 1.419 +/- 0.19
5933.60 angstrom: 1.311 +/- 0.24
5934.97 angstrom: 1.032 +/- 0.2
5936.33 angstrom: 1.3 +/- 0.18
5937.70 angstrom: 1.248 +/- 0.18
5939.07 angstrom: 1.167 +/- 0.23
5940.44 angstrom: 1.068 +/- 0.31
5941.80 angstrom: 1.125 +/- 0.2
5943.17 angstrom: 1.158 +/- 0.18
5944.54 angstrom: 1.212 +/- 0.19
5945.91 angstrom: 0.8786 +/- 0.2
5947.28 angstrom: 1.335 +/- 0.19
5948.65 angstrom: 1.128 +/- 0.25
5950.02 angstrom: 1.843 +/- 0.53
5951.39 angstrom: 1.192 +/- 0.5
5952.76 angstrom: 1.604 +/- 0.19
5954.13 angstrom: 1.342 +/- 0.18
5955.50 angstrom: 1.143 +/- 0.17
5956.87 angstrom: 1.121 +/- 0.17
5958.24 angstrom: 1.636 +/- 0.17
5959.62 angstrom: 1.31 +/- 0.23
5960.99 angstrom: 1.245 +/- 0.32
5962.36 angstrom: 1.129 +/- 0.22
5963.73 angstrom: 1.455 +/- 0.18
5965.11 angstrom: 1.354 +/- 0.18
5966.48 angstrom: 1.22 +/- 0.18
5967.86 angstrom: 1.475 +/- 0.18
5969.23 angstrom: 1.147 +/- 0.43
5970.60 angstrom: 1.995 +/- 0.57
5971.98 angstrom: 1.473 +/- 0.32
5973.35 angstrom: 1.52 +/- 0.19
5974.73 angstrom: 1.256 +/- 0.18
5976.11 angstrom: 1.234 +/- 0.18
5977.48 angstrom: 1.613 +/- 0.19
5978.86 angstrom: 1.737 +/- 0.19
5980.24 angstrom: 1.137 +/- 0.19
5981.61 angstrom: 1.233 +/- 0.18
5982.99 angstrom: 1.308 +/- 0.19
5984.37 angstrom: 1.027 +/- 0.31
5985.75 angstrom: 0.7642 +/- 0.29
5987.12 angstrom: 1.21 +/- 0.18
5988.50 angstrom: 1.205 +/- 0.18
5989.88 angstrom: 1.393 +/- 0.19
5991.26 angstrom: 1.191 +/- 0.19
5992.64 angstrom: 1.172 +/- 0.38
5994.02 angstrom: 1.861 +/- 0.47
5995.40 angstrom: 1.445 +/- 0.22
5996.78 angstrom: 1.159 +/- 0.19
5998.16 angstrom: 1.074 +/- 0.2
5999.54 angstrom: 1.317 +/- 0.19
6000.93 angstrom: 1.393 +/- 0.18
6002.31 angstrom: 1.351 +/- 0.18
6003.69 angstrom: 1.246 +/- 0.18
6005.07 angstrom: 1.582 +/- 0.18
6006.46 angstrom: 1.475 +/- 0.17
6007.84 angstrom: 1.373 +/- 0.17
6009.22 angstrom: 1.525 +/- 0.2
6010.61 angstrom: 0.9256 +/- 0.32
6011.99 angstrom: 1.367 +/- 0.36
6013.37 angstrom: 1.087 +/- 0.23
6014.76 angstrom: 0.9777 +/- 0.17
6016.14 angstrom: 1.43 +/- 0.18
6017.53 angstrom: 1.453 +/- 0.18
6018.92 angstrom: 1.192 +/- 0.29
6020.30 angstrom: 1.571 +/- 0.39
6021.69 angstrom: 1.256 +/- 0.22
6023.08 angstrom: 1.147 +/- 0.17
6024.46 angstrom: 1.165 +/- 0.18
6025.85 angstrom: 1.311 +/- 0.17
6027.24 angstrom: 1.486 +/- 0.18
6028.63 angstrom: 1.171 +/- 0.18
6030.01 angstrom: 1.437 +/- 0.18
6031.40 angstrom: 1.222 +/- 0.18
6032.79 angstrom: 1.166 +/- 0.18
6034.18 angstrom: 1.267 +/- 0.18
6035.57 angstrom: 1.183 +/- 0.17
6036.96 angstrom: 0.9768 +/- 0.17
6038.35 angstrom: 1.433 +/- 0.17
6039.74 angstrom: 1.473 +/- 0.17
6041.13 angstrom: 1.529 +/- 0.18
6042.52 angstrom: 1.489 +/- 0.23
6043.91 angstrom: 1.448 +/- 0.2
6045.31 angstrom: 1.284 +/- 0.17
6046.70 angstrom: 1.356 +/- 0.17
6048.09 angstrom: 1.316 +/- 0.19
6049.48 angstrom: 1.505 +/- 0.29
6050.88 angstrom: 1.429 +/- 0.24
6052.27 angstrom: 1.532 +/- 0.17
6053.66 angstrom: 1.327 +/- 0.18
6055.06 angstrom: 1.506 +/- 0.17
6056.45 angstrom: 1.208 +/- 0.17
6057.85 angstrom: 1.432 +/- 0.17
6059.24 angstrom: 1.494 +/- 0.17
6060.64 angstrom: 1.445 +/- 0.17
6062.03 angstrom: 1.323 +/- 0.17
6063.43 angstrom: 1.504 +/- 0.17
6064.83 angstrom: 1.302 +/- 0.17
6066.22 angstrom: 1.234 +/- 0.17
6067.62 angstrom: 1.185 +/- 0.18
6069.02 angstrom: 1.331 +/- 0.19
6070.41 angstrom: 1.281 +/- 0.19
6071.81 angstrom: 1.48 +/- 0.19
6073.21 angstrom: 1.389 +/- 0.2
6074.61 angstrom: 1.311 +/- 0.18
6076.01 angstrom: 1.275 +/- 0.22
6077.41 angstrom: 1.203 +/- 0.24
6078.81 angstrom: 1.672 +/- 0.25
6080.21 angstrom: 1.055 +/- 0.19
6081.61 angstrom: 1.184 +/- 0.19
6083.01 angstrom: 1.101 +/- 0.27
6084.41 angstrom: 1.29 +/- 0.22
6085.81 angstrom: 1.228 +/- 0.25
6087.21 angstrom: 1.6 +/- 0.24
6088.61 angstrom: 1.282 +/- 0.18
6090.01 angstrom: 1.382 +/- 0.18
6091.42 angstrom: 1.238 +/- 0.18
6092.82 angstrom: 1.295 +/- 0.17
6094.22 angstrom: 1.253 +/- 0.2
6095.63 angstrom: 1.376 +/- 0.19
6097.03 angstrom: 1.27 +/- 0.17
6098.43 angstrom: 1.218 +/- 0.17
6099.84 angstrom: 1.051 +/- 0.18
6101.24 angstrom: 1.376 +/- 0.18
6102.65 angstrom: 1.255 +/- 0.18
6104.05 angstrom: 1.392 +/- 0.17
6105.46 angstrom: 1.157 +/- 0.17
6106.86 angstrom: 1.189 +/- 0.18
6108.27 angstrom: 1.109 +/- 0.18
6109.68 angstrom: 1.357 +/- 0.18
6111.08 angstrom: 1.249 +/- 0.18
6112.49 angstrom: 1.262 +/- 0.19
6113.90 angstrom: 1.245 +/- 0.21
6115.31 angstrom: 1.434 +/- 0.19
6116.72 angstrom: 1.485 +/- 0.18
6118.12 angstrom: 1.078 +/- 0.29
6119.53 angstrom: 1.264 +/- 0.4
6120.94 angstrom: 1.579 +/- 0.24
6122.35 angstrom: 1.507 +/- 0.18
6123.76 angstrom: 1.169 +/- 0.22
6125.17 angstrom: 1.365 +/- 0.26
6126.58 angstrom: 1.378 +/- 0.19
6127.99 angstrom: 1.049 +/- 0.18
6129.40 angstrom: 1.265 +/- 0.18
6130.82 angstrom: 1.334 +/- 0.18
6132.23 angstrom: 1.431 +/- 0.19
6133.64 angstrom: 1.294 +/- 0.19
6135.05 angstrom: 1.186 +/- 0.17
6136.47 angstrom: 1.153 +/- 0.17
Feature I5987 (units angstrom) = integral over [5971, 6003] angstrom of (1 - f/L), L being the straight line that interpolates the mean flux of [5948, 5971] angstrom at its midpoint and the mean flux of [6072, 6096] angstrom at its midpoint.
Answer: 0.9 angstrom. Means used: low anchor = 1.37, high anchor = 1.3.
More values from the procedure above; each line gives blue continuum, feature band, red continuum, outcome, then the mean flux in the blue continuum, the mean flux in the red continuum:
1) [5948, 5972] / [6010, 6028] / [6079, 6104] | 0.9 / 1.38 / 1.27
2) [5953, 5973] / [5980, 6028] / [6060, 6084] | 2.3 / 1.37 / 1.31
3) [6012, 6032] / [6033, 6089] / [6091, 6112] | -3.4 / 1.28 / 1.25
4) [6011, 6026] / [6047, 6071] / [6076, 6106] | -1.9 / 1.26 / 1.28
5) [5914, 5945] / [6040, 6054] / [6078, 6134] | -1.6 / 1.24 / 1.29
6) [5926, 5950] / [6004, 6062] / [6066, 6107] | -2.7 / 1.27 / 1.29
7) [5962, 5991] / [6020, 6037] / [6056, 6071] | 1.0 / 1.33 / 1.34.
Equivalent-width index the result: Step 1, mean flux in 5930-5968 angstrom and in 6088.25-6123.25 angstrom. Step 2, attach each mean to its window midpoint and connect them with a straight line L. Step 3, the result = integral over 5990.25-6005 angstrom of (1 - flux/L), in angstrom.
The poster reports -0.5 angstrom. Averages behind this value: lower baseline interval 1.28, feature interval 1.33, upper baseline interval 1.29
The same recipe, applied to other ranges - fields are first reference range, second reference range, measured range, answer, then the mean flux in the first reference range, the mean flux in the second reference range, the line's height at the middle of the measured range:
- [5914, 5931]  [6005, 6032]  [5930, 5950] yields 0.5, 1.26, 1.3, 1.27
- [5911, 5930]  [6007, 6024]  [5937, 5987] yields -2.2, 1.22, 1.28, 1.25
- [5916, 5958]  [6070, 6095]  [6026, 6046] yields -0.5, 1.26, 1.31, 1.29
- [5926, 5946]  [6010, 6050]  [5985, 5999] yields 0.4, 1.26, 1.3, 1.28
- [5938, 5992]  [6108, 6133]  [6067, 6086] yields 0.3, 1.3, 1.31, 1.31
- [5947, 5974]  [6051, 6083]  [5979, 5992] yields 1.8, 1.38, 1.34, 1.37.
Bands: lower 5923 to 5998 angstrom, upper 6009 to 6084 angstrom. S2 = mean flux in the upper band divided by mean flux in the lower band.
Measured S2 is 1.01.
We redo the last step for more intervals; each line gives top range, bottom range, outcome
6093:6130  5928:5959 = 0.99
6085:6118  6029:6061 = 0.94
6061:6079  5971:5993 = 1.04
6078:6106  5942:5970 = 0.99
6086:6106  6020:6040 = 1.02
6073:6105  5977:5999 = 1.01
